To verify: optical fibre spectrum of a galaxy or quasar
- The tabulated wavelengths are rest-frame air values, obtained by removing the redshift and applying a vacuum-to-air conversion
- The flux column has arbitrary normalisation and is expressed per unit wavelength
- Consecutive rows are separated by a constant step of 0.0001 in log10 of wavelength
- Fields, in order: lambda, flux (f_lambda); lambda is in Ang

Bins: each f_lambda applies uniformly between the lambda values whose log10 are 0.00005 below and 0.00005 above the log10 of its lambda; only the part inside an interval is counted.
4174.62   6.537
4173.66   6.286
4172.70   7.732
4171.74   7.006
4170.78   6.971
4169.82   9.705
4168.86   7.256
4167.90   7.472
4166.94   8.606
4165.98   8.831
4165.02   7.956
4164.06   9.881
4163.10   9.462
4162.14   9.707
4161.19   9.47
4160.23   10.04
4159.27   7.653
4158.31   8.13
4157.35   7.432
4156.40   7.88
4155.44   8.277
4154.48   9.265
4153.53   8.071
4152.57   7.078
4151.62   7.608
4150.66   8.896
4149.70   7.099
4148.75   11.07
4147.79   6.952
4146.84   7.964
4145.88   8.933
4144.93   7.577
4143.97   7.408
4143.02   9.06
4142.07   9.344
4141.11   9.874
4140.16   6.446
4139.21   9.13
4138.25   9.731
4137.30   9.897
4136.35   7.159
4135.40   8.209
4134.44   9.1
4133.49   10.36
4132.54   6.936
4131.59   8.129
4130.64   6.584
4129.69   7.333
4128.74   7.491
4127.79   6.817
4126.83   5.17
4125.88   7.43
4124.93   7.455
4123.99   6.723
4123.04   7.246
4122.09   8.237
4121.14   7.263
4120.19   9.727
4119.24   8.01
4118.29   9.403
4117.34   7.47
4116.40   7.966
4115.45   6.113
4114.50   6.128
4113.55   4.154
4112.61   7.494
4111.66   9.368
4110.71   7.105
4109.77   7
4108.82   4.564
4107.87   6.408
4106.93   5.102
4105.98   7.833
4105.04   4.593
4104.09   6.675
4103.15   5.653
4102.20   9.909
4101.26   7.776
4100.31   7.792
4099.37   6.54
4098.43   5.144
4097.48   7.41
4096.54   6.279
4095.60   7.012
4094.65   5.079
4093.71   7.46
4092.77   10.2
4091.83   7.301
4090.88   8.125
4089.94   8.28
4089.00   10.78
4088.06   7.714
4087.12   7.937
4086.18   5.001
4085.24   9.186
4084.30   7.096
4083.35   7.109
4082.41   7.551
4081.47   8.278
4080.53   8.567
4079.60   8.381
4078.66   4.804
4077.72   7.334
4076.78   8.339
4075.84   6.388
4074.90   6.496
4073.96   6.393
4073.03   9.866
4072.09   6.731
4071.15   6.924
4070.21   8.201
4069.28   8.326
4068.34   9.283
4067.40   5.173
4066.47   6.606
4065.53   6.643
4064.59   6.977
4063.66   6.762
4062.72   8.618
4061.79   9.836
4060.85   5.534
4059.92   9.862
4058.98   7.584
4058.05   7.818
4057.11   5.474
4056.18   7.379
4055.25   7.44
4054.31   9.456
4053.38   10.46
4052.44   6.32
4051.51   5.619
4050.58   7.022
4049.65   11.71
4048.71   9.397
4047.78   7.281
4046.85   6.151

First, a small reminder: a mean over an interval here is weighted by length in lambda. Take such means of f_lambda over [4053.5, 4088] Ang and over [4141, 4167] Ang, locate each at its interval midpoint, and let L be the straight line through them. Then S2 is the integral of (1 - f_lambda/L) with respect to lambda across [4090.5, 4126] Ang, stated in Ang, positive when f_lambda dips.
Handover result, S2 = 3.8 Ang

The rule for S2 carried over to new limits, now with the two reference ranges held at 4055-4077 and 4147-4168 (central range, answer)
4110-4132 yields 2.0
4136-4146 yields -0.4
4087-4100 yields 0.4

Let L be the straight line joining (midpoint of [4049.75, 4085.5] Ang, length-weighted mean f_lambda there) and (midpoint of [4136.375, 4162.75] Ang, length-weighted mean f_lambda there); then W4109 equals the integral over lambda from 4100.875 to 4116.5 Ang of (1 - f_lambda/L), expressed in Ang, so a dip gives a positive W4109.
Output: 2.66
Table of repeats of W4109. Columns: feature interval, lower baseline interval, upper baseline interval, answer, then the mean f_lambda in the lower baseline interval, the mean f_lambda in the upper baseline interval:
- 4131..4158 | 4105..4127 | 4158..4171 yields -1.2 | 7.07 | 8.69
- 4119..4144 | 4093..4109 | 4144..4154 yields -1.5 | 6.63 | 8.09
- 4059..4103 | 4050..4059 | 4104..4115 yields -3.7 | 7.51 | 6.36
